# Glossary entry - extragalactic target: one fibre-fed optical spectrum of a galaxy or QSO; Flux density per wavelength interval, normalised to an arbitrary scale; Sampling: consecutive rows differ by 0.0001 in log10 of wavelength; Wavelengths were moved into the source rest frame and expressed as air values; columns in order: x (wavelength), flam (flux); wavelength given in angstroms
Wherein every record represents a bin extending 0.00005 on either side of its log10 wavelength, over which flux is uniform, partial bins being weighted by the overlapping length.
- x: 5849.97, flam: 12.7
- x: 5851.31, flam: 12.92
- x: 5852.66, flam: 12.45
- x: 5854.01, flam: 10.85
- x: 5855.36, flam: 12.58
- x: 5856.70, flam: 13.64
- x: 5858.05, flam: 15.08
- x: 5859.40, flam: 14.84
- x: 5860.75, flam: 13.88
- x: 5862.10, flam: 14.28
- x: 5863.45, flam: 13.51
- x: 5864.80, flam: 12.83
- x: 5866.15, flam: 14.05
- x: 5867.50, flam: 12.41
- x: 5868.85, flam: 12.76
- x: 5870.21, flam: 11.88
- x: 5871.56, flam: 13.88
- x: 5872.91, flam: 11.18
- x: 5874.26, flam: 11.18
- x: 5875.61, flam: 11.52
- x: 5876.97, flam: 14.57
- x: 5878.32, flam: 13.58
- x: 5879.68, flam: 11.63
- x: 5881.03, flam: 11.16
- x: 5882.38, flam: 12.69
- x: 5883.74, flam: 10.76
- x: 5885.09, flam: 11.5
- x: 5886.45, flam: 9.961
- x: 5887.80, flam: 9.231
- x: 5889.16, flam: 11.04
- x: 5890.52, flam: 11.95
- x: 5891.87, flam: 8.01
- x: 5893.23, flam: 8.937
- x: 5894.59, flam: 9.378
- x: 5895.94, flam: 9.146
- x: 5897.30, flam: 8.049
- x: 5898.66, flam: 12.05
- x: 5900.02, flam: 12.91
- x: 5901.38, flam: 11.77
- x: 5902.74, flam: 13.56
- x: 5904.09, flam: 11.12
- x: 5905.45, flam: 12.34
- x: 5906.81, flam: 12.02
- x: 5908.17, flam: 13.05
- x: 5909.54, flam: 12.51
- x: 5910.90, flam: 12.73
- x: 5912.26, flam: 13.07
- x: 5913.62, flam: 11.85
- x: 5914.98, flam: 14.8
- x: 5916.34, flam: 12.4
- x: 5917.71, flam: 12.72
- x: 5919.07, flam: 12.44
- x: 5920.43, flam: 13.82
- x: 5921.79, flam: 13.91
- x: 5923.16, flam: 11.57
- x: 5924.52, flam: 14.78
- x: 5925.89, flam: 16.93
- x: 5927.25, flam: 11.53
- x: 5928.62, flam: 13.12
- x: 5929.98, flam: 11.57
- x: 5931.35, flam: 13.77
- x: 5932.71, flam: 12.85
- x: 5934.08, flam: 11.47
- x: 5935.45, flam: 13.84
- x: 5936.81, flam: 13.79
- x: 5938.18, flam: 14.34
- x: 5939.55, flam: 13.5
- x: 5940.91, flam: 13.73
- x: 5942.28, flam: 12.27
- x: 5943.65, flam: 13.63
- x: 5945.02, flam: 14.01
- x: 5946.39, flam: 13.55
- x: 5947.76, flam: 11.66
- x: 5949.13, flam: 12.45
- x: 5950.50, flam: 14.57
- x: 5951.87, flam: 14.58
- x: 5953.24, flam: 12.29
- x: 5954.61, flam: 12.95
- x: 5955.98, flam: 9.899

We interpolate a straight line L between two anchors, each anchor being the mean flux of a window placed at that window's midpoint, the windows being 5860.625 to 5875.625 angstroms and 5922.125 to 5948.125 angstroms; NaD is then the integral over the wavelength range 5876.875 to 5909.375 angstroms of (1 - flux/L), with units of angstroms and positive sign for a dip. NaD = 4.4 angstroms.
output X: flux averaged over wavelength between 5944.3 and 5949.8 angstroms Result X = 12.9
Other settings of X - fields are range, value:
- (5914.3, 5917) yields 13.6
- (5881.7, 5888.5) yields 10.8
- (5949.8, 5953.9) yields 13.8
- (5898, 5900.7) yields 12.5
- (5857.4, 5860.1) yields 14.9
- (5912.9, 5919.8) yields 12.9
